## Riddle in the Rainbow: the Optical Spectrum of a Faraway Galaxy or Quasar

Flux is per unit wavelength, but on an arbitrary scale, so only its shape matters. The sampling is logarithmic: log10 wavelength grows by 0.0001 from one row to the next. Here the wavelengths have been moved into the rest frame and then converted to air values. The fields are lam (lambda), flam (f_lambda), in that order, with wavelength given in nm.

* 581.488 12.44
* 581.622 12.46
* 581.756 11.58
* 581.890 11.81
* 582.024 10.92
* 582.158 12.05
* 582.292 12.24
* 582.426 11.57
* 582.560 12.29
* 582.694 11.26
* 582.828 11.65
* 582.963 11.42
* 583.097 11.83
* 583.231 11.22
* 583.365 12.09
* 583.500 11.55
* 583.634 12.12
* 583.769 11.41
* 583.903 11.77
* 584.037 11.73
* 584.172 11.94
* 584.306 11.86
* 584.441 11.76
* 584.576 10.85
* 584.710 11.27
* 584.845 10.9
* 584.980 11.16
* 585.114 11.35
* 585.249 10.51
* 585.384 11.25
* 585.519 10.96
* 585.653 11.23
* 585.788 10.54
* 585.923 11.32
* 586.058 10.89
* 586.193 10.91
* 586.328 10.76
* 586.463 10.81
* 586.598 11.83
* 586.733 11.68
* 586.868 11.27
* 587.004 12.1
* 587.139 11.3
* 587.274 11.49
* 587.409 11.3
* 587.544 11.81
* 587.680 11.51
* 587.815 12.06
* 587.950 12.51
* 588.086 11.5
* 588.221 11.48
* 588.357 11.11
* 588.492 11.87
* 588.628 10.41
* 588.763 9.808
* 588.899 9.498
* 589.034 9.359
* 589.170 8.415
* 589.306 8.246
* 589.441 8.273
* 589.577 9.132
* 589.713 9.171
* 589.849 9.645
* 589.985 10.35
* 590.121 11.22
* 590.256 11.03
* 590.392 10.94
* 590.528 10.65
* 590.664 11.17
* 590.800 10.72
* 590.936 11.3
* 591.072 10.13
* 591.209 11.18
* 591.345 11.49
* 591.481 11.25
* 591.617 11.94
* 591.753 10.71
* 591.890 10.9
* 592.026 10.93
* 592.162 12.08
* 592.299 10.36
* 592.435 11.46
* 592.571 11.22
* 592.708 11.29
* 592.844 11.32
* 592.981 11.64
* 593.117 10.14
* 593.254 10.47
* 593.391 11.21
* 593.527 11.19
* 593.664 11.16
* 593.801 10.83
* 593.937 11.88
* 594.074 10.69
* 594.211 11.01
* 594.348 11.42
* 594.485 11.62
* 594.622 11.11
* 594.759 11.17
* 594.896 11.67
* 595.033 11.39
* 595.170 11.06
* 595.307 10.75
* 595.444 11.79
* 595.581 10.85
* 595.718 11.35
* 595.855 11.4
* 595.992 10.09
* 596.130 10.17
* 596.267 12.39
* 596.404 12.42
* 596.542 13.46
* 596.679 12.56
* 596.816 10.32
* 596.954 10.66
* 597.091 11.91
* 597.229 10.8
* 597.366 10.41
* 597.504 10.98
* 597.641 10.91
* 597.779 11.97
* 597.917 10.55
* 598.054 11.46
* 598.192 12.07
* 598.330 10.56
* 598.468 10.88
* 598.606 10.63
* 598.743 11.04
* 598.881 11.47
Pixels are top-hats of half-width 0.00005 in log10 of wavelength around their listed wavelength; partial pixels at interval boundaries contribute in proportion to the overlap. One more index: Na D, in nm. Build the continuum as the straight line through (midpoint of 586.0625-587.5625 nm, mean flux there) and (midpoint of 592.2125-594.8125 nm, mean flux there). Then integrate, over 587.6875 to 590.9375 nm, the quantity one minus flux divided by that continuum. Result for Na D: 0.25 nm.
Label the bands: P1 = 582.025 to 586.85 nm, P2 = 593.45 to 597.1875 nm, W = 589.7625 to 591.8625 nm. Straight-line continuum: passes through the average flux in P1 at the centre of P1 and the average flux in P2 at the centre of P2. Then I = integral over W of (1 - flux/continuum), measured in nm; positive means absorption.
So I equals 0.09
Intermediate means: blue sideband 11.4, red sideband 11.3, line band 10.9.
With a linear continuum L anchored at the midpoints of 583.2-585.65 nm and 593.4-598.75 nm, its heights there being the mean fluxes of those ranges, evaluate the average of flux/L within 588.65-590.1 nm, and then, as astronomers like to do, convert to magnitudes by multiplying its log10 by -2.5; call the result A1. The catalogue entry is 0.22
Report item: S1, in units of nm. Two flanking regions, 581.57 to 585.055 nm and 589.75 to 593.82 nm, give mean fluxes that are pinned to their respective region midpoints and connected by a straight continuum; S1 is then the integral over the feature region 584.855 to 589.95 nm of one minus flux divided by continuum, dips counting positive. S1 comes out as 0.25 nm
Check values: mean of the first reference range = 11.6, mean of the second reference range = 11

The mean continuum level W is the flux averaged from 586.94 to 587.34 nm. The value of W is 11.6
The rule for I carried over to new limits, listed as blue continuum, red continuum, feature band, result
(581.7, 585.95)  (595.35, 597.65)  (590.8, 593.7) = 0.071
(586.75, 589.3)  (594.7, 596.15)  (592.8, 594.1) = 0.000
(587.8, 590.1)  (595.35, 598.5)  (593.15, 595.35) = -0.048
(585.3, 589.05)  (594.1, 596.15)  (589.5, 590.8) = 0.092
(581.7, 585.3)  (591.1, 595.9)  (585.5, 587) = 0.040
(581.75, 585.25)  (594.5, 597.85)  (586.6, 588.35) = -0.024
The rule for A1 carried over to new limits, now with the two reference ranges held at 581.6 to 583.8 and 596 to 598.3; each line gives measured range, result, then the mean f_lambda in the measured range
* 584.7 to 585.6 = 0.06 mag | 11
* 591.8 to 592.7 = 0.03 mag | 11.2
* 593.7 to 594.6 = 0.02 mag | 11.2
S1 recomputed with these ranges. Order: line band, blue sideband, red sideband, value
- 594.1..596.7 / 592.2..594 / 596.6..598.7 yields -0.07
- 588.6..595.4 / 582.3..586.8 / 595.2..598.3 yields 0.37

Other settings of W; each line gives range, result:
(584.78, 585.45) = 11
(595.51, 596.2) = 10.8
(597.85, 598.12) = 11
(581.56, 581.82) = 12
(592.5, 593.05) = 11.4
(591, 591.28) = 10.6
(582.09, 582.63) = 12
